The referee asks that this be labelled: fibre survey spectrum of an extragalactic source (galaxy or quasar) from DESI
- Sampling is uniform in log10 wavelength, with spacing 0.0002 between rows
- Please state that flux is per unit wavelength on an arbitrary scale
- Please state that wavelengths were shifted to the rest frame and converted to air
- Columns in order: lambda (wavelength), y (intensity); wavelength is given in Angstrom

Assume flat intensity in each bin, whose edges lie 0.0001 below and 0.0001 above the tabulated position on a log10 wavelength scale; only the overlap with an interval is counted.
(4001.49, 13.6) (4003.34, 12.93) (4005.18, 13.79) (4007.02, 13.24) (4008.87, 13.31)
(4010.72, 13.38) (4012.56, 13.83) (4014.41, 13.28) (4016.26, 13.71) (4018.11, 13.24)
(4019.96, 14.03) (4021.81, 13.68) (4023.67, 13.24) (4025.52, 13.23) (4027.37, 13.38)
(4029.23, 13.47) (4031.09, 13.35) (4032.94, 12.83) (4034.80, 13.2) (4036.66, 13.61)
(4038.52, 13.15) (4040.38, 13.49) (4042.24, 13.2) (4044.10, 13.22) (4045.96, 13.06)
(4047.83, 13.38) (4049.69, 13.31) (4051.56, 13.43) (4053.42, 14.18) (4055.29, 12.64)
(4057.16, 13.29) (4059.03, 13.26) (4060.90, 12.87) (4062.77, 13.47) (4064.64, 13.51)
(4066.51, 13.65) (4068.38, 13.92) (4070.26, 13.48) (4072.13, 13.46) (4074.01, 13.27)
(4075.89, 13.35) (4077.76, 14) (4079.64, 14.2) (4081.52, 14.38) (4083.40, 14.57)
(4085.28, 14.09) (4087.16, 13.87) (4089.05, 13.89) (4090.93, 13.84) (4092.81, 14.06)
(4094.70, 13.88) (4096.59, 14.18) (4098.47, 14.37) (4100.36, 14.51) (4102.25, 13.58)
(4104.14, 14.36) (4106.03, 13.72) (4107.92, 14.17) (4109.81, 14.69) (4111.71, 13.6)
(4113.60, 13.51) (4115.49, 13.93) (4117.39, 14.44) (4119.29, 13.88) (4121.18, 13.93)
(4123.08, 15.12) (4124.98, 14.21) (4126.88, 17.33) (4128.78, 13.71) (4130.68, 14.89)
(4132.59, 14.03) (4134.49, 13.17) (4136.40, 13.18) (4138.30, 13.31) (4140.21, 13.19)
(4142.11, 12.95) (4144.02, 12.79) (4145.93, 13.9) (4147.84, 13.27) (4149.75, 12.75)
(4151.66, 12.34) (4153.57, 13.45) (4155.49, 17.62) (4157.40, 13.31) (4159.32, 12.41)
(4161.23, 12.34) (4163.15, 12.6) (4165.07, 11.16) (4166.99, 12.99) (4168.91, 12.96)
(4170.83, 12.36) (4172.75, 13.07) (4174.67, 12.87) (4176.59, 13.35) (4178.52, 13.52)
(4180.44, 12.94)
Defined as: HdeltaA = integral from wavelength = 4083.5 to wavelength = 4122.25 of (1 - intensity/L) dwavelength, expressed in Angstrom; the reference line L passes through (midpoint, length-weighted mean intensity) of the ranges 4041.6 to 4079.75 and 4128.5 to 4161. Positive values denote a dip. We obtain -1.6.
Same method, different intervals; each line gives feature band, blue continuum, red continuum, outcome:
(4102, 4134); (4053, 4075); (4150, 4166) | -2.5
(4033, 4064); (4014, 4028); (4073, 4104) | 0.9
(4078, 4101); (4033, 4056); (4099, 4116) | -0.5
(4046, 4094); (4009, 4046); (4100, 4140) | 0.3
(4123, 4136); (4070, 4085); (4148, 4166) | -1.1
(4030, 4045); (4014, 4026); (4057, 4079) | 0.3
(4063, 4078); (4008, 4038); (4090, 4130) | 0.3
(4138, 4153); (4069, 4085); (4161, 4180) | 0.0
